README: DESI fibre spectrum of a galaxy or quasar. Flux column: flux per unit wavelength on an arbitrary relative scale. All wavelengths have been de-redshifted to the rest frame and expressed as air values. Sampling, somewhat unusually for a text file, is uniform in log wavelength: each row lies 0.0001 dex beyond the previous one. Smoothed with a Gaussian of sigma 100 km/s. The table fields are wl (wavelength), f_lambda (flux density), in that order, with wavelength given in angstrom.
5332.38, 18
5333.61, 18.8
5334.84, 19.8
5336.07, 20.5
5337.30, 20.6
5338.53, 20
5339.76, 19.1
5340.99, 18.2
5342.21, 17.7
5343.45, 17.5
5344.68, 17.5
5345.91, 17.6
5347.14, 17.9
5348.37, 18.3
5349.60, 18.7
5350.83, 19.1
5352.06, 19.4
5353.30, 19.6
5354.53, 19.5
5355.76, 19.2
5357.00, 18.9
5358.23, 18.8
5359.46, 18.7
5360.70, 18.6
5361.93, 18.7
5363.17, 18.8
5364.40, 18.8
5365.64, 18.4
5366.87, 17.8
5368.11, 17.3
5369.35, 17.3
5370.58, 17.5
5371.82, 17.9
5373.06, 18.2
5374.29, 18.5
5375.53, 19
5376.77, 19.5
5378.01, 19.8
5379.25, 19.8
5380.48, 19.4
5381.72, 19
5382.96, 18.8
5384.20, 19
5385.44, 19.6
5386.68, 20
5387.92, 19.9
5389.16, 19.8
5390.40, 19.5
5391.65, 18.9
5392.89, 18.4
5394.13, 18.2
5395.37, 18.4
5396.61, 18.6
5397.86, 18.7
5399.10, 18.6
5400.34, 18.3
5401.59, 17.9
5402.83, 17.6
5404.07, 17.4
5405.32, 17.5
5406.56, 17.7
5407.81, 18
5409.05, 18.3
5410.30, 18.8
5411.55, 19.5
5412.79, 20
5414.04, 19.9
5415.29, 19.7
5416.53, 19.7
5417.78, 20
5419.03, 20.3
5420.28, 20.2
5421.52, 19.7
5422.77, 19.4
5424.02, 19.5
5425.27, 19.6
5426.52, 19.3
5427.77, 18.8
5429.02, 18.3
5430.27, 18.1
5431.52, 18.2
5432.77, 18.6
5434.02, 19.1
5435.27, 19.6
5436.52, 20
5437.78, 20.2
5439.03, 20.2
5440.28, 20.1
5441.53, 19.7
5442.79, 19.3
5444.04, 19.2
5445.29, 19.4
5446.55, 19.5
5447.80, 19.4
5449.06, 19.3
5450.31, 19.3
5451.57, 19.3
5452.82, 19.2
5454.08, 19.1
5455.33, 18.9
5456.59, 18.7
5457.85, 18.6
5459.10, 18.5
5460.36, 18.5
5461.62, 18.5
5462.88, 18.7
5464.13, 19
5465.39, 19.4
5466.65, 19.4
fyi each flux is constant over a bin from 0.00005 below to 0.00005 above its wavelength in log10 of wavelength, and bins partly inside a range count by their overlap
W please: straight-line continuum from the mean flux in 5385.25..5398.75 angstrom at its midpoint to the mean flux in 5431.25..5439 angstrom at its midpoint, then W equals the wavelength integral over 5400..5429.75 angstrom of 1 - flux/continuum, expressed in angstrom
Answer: 0.4 angstrom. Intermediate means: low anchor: 19.1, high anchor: 19.4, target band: 19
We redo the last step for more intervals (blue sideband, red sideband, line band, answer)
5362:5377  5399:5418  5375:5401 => -0.9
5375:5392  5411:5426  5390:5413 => 1.4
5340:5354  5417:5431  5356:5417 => 0.5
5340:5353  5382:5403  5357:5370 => 0.1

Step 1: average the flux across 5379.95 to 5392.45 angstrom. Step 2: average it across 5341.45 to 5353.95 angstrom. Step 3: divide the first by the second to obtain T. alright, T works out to 1.06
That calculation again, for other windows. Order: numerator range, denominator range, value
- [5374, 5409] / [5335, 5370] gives 1.01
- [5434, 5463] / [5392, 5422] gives 1.02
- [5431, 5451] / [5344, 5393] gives 1.04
